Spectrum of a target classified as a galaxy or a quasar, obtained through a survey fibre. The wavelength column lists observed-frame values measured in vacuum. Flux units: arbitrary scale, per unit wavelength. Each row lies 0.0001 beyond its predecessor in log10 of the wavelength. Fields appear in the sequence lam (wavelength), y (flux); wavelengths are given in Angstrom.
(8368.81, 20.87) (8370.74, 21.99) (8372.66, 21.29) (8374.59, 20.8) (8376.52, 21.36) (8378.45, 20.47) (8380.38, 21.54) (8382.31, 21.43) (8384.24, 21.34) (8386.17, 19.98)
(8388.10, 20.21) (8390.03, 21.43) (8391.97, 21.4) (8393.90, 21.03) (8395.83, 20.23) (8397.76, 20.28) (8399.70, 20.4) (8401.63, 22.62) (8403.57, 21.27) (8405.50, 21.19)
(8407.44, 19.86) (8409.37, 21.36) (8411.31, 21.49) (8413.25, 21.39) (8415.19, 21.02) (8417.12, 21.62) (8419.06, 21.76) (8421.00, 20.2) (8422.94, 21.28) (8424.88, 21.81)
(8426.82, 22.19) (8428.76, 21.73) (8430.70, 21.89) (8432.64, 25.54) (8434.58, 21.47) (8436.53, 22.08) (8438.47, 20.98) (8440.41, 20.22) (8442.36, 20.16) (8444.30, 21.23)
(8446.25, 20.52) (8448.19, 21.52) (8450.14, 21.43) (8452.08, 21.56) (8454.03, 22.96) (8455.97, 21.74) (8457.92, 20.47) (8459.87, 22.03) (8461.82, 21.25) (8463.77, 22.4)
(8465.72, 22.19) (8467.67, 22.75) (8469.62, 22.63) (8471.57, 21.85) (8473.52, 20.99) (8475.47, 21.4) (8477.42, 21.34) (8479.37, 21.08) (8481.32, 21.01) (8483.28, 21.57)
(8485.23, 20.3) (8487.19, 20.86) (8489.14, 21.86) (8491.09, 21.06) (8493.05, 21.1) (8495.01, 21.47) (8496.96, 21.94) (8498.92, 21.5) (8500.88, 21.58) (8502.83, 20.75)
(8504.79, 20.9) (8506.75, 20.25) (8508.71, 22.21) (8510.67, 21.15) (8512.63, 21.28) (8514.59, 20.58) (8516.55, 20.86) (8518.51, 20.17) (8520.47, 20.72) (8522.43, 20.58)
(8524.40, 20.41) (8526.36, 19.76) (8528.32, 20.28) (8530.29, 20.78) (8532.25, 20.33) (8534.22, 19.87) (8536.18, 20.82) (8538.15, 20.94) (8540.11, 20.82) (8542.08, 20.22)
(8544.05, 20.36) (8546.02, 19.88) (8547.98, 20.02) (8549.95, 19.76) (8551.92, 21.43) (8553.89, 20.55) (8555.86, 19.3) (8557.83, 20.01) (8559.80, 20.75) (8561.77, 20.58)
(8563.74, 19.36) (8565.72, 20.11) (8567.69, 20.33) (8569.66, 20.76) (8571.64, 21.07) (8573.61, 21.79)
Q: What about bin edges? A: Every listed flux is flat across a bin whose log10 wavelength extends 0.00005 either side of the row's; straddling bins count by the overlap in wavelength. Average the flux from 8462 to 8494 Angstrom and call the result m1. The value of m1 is 21.5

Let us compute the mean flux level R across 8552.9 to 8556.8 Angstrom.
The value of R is 19.9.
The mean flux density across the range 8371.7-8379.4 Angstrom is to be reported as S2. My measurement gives 21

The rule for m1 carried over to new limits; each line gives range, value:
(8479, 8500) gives 21.3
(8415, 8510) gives 21.5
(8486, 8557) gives 20.7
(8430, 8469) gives 21.7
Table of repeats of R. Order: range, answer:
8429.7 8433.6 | 23.7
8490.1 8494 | 21.1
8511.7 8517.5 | 20.9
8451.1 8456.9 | 22.1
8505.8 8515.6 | 21.1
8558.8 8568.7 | 20.2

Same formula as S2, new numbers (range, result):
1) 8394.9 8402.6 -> 20.9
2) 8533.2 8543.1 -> 20.5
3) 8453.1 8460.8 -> 21.8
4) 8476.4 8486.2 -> 21.1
